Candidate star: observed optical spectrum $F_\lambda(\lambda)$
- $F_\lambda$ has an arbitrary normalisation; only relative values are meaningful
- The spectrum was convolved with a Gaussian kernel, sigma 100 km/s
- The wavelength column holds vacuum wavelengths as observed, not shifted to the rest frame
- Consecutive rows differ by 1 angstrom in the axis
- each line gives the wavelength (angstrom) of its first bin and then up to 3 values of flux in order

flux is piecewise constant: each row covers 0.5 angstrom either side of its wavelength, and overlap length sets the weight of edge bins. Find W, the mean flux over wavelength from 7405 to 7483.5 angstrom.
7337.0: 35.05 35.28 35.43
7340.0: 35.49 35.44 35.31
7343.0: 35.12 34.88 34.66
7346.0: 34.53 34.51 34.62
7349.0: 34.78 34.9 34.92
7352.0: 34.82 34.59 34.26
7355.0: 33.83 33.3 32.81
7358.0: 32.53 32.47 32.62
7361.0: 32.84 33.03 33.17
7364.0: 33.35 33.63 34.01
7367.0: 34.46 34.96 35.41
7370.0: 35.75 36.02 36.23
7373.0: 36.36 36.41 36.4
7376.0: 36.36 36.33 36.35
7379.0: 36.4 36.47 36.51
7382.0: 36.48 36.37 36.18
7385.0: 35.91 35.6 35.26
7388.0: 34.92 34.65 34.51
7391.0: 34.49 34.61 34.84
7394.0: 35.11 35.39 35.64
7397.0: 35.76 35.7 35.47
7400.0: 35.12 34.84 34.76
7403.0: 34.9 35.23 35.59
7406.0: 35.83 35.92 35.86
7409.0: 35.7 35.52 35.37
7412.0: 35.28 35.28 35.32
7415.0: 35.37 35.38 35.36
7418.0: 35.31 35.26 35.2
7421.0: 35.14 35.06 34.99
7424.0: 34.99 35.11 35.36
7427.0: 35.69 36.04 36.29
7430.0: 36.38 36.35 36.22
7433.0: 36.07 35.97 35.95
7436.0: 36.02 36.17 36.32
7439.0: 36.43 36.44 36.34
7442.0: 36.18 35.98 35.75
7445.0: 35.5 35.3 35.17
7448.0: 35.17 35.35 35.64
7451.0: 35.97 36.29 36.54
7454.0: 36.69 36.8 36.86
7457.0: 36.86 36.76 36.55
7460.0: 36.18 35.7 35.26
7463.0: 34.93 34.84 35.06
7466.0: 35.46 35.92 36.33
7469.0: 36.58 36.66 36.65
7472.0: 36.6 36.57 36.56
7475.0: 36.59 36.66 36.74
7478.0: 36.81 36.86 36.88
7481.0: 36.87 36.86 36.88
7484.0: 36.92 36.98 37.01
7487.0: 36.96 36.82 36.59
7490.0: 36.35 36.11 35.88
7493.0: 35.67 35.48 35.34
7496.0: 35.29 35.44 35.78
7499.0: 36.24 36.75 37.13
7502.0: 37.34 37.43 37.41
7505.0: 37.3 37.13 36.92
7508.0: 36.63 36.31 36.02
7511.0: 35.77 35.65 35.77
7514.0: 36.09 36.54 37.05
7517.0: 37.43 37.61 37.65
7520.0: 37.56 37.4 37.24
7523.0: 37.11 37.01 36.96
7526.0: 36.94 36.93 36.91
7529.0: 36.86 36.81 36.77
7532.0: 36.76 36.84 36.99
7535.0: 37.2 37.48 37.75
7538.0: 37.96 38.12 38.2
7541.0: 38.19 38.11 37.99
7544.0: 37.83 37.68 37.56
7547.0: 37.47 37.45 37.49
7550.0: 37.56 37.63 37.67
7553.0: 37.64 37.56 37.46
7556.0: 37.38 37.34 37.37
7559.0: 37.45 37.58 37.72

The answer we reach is 36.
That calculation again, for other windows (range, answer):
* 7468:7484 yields 36.7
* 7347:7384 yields 34.8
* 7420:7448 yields 35.8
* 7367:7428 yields 35.5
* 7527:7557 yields 37.5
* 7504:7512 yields 36.6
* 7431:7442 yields 36.2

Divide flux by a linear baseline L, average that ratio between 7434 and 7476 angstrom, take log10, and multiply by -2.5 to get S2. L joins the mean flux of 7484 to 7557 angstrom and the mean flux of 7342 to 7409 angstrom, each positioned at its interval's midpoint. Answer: 0.00 mag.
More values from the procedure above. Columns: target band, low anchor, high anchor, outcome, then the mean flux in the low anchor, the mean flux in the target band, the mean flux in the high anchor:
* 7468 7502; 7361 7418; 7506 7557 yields 0.003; 35.4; 36.5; 37.2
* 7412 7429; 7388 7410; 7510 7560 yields 0.007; 35.2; 35.3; 37.3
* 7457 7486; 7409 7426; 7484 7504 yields -0.009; 35.3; 36.4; 36.4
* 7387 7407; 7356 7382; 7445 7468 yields 0.001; 34.8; 35.1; 35.9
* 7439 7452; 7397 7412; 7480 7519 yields 0.004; 35.4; 35.8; 36.5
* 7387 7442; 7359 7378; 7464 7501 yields -0.002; 34.8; 35.5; 36.4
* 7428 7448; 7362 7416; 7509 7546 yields 0.000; 35.4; 36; 37.1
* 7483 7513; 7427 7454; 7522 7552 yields 0.012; 36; 36.4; 37.4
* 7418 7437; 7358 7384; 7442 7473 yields 0.000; 35.1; 35.7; 36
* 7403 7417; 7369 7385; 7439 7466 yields 0.019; 36.3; 35.5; 35.9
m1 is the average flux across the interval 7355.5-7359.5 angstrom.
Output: 32.8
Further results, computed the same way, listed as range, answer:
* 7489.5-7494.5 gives 35.9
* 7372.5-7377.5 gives 36.4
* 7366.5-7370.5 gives 35.1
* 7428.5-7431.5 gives 36.3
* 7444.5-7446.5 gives 35.4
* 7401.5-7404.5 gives 35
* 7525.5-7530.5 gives 36.9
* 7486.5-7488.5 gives 36.9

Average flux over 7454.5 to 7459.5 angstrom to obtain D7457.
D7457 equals 36.8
